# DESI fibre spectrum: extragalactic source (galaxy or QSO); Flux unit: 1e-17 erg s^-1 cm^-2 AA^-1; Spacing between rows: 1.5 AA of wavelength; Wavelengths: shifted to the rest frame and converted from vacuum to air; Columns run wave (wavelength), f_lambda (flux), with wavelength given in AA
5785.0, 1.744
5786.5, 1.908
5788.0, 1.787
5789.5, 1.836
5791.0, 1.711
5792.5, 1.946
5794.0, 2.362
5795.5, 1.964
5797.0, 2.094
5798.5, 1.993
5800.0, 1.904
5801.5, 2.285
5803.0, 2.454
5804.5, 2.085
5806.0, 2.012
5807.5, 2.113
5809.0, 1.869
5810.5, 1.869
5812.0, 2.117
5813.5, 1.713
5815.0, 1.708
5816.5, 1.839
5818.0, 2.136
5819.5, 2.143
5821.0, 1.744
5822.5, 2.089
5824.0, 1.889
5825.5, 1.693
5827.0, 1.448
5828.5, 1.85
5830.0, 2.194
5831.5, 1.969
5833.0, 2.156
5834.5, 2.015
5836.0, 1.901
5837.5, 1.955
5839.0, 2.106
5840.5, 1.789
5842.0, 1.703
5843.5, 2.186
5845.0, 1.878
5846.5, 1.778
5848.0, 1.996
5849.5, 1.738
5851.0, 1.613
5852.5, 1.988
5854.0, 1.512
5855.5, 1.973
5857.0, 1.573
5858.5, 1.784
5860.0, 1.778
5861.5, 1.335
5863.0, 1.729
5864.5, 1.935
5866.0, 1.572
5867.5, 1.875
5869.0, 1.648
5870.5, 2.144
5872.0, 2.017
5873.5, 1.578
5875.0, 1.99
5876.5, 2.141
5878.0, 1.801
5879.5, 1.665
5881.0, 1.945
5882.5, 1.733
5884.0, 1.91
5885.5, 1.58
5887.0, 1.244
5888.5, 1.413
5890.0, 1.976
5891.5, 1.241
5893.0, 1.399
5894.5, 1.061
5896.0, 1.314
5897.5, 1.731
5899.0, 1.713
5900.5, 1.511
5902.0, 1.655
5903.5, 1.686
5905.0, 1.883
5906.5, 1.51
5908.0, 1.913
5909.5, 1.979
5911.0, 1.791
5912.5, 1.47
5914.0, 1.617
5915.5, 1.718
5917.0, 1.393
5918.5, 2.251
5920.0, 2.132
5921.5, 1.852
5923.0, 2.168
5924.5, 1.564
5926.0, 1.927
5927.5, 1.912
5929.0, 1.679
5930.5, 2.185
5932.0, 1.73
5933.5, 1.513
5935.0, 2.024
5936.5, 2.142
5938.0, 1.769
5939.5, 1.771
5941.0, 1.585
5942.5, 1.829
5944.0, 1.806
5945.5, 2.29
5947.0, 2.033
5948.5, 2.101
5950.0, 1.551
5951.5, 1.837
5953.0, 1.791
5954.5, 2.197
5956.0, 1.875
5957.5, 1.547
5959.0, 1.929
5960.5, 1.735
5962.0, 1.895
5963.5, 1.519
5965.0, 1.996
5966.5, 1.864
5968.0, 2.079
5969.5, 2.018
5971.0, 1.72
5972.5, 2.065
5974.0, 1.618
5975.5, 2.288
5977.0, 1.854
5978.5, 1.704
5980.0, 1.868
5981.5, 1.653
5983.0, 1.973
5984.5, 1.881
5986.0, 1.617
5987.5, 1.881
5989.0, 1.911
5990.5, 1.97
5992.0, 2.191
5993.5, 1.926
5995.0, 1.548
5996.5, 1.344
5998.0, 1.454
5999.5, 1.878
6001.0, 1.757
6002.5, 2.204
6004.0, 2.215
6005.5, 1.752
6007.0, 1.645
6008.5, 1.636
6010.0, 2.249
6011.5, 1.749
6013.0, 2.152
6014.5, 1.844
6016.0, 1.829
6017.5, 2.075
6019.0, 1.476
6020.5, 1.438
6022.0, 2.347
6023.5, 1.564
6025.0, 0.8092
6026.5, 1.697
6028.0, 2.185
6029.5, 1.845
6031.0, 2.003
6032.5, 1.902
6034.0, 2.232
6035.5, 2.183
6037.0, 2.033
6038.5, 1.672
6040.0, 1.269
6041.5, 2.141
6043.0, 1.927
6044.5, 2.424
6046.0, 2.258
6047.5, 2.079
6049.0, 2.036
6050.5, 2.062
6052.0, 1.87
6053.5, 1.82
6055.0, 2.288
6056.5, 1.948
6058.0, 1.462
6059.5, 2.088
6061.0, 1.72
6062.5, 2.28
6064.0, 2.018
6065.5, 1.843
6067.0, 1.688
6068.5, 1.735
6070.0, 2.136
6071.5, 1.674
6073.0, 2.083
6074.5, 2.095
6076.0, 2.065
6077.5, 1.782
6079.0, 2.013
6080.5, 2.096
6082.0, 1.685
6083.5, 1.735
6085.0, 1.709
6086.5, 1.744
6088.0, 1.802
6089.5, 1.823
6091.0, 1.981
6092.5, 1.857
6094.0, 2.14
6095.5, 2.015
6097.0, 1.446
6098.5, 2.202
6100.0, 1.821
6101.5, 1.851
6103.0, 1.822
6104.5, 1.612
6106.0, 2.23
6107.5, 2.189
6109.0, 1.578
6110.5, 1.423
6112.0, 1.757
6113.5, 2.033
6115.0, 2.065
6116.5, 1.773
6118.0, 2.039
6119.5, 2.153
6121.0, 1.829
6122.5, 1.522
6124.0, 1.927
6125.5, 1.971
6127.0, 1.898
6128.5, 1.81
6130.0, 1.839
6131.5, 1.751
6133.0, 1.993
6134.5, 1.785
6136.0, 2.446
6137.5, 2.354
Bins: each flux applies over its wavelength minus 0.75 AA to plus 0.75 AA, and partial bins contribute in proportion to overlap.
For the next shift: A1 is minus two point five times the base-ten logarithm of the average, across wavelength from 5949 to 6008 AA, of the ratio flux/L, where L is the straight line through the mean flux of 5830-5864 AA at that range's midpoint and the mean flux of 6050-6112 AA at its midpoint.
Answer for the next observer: 0.02 mag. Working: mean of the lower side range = 1.85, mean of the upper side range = 1.89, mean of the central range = 1.84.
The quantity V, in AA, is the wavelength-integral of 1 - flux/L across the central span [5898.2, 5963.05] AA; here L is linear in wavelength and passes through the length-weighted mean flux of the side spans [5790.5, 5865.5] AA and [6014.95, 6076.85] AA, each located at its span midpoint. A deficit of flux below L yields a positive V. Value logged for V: 3.0 AA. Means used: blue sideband 1.91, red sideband 1.91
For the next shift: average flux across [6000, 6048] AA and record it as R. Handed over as 1.89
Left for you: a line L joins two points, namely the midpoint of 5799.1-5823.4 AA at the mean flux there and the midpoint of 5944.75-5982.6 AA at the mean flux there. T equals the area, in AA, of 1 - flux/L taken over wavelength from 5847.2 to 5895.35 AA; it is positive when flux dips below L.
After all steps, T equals 6.0 AA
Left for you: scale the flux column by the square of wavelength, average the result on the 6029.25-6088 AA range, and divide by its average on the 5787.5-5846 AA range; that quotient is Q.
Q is 1.07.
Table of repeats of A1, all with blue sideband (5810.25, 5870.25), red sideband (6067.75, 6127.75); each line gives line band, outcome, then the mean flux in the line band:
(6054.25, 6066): -0.05 mag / 1.96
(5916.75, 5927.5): -0.04 mag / 1.92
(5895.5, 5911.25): 0.10 mag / 1.7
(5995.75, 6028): 0.06 mag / 1.78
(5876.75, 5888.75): 0.10 mag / 1.69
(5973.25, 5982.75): 0.02 mag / 1.84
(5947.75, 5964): 0.03 mag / 1.82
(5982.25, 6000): 0.04 mag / 1.8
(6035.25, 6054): -0.06 mag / 1.98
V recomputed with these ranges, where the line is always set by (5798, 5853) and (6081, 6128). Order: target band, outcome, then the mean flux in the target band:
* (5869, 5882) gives 0.25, 1.89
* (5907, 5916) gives 0.82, 1.74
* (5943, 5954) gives -0.08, 1.92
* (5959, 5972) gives 0.27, 1.86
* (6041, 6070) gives -1.72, 1.99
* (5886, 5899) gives 3.25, 1.44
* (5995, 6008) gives 0.87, 1.76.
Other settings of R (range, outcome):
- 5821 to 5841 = 1.92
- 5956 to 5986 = 1.85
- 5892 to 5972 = 1.79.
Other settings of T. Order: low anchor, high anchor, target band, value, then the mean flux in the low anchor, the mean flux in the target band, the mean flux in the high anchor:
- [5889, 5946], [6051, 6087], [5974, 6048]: -0.8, 1.75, 1.86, 1.9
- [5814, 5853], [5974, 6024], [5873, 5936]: 5.0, 1.9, 1.73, 1.84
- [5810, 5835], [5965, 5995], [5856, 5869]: 1.4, 1.92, 1.7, 1.89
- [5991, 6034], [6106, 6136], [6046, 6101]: -1.8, 1.82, 1.92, 1.88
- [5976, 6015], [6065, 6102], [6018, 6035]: 0.7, 1.84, 1.78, 1.88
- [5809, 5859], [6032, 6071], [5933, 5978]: 1.2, 1.88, 1.88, 1.96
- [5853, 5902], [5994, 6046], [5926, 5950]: -1.8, 1.68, 1.88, 1.84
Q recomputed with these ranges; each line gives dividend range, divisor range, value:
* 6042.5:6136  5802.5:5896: 1.14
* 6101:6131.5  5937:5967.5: 1.06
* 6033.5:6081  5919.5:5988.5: 1.09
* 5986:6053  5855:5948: 1.11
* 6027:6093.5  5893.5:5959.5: 1.13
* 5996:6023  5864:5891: 1.08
